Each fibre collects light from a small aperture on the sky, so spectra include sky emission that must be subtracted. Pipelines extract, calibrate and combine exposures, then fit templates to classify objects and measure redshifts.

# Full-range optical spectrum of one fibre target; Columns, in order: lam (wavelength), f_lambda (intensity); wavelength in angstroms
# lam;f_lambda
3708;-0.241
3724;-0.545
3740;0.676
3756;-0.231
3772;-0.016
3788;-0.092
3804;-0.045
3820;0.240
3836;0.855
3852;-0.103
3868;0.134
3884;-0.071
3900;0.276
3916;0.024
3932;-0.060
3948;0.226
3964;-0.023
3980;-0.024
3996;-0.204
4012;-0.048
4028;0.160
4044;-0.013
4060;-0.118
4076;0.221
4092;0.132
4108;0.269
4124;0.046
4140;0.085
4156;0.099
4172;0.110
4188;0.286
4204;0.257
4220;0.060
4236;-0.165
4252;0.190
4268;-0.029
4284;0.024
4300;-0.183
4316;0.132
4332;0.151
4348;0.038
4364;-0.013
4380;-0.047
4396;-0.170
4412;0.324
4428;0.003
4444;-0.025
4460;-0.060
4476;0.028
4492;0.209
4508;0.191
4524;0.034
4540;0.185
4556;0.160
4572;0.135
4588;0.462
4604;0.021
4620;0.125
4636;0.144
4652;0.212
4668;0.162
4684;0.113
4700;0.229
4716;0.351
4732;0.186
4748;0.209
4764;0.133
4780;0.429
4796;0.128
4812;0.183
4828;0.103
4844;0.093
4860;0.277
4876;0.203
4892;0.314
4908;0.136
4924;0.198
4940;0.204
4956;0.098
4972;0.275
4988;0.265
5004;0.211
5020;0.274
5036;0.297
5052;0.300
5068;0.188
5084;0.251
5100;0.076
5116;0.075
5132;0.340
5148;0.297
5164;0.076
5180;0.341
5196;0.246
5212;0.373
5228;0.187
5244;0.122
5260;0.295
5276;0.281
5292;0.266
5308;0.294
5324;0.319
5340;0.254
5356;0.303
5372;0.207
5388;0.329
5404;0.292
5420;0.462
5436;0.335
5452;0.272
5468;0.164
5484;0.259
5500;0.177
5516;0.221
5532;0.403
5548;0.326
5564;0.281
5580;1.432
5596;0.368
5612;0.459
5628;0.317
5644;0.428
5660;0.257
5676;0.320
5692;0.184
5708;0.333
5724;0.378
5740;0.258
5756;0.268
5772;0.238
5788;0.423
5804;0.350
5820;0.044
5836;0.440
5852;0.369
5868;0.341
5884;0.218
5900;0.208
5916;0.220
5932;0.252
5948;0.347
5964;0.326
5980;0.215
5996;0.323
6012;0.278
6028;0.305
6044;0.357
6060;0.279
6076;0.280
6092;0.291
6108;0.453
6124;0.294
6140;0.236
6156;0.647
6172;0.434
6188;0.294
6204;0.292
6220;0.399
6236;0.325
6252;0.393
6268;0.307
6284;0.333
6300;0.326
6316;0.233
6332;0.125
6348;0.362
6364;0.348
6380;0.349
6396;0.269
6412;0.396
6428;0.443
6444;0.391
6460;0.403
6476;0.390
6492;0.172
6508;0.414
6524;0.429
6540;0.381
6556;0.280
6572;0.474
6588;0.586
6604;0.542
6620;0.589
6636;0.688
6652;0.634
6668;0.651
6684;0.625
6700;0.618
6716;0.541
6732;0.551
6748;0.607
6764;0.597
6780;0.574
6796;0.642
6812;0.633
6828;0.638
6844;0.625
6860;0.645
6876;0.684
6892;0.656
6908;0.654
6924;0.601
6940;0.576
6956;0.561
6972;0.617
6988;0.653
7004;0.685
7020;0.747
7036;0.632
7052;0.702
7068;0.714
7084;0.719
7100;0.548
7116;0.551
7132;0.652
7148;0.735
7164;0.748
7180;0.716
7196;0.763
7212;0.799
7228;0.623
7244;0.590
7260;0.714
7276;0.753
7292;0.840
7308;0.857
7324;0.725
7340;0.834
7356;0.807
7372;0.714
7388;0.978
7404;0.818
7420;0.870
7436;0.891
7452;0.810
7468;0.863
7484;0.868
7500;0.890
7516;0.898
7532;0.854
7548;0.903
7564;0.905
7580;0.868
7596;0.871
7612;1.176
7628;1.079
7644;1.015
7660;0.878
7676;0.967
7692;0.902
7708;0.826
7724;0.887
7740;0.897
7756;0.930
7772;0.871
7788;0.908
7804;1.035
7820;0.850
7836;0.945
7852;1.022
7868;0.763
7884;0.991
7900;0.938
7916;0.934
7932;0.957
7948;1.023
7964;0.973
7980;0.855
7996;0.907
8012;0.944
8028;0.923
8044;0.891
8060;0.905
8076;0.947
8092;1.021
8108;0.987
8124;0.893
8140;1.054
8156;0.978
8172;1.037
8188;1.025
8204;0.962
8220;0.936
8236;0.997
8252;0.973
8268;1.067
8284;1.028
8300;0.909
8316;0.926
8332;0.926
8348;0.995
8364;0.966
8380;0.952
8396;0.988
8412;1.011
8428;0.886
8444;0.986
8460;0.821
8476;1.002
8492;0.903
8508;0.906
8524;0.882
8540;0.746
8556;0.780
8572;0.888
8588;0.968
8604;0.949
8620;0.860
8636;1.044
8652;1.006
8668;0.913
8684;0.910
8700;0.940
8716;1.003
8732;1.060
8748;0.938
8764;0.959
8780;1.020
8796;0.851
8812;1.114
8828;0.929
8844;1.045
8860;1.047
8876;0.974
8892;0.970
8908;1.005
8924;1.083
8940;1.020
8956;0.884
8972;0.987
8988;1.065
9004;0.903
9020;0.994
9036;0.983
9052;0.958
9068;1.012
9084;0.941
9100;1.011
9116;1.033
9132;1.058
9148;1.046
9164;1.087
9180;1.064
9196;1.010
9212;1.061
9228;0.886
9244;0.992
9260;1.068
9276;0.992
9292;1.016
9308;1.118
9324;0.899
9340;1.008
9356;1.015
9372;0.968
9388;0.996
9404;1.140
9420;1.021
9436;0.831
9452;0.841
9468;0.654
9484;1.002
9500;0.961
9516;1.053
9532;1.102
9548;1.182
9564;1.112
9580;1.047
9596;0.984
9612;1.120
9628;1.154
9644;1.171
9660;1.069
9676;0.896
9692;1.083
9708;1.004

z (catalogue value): 0.650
